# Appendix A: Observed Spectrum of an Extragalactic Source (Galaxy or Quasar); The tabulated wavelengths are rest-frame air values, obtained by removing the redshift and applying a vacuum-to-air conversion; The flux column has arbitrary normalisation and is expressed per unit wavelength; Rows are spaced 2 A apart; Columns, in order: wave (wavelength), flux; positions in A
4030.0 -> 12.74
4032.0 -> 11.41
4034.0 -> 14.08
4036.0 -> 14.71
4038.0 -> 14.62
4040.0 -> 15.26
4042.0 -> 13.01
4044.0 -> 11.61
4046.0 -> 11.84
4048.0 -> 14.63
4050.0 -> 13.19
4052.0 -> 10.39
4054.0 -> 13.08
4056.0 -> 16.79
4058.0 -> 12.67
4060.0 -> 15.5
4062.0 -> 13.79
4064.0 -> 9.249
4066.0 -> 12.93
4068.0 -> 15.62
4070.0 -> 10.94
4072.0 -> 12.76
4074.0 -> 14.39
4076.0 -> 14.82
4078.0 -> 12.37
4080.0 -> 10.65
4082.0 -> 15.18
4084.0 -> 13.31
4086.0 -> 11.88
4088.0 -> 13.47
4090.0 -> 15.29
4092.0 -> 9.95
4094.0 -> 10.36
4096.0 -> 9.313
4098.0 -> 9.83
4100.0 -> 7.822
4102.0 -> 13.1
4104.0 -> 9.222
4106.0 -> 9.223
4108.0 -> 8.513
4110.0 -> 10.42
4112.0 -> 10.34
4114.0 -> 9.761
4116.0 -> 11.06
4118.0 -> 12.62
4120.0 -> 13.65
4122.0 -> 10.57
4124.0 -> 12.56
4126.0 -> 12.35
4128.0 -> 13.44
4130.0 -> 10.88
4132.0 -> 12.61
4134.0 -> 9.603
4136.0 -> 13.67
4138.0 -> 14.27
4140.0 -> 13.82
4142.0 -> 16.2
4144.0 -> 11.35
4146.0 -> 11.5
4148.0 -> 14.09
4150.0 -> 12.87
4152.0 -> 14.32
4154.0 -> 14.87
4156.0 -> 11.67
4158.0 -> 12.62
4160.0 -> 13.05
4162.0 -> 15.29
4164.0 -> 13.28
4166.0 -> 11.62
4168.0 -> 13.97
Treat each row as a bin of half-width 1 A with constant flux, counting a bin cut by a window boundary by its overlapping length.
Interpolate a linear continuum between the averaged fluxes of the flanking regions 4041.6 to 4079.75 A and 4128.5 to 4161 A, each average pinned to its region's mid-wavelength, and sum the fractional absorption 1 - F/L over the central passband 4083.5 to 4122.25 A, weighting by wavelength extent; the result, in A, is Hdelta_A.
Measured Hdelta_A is 6.14 A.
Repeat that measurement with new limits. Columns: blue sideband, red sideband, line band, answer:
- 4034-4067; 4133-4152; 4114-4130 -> 1.33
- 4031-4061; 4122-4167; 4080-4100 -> 2.24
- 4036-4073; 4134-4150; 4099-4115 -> 4.18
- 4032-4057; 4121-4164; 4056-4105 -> 3.50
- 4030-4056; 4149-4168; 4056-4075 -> 0.00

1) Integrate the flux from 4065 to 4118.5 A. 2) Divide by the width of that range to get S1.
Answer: 11.7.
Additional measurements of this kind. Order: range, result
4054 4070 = 13.6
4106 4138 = 11.5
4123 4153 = 12.9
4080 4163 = 12.1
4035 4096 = 13.1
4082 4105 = 11.4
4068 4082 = 13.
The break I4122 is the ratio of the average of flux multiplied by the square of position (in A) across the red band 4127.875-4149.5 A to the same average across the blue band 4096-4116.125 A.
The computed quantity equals 1.3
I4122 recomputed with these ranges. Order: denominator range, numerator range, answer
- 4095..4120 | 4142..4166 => 1.32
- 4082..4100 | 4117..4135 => 1.05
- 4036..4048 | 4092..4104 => 0.76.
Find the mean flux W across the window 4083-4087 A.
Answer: 12.6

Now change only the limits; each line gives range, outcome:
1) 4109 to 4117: 10.4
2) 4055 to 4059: 14.7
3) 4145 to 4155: 13.5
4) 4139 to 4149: 13.4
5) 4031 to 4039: 13.7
